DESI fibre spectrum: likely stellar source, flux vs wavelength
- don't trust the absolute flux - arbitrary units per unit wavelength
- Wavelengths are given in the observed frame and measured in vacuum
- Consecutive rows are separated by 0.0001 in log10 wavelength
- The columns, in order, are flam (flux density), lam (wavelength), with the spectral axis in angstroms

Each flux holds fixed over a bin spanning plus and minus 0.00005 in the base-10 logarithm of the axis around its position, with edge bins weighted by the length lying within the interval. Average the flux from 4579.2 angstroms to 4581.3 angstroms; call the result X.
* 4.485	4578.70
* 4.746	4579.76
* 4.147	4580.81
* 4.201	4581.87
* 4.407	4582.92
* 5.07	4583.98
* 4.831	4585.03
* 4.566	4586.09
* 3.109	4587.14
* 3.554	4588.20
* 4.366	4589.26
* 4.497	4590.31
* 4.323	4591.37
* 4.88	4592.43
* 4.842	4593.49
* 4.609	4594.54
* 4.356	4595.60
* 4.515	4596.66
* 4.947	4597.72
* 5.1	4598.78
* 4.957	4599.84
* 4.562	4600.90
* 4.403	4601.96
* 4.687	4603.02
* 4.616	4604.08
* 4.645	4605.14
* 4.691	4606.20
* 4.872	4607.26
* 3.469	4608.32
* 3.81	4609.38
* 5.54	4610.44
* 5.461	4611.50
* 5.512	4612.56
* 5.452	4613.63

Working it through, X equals 4.45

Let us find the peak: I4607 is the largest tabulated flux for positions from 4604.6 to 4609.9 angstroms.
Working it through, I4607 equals 4.872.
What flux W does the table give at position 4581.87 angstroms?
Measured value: 4.201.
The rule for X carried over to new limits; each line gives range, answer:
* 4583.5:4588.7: 4.22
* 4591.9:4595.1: 4.78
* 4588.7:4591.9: 4.39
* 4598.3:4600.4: 5.02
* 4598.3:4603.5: 4.74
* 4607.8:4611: 4.29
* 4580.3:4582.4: 4.18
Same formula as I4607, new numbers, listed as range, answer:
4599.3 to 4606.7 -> 4.957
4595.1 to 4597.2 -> 4.515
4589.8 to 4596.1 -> 4.88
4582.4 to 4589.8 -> 5.07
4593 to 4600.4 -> 5.1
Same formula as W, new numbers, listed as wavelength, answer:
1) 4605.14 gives 4.645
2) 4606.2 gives 4.691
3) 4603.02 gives 4.687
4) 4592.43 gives 4.88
